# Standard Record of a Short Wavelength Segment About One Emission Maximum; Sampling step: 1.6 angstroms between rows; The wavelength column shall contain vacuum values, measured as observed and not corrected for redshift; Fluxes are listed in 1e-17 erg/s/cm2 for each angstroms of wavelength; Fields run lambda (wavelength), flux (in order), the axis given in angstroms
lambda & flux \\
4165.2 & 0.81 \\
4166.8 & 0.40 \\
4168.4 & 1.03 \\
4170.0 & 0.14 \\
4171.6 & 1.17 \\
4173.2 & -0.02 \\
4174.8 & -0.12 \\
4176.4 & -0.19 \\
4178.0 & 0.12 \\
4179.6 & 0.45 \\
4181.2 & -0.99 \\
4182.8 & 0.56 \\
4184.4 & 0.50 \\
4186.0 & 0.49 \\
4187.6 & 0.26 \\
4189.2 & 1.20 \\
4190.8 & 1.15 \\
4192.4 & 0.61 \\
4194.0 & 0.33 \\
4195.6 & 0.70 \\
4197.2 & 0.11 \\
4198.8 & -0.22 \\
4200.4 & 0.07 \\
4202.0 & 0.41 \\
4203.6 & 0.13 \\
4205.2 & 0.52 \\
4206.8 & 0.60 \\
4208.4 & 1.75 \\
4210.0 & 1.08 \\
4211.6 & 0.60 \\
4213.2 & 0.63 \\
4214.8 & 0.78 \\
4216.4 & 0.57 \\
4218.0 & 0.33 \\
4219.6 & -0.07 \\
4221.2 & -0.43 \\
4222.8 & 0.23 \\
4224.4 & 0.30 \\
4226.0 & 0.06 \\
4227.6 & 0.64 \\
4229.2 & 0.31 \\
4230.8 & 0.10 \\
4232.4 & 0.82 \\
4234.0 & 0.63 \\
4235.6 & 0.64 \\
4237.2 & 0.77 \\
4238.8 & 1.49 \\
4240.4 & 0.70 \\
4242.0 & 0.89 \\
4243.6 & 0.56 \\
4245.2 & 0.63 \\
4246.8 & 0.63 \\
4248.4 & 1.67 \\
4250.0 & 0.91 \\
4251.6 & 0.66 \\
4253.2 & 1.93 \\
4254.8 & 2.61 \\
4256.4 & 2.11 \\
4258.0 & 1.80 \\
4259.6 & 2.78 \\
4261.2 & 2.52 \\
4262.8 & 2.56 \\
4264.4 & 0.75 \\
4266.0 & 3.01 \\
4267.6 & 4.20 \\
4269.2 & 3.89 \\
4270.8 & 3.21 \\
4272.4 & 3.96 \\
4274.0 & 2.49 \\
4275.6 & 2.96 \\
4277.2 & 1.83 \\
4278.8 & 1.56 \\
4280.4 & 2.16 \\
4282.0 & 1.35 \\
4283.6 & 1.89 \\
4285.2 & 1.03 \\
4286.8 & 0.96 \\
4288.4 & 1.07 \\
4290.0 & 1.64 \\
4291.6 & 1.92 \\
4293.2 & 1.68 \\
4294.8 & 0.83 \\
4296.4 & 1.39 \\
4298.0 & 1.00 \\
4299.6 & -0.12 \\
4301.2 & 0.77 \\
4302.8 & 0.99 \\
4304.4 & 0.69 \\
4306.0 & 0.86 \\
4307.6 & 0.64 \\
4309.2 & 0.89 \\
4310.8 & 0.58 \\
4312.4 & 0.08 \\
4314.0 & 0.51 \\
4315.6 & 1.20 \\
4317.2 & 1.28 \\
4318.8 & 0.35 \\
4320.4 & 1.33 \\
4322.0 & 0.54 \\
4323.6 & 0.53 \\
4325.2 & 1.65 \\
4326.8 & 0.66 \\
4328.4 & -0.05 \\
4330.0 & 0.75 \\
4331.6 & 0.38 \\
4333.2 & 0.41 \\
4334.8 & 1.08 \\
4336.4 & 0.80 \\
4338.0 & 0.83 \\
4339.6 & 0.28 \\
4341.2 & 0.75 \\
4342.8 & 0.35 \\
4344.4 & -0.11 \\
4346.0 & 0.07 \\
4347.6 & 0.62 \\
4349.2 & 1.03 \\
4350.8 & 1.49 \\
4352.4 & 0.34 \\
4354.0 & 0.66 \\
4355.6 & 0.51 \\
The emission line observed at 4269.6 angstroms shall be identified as Lyman alpha 1216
